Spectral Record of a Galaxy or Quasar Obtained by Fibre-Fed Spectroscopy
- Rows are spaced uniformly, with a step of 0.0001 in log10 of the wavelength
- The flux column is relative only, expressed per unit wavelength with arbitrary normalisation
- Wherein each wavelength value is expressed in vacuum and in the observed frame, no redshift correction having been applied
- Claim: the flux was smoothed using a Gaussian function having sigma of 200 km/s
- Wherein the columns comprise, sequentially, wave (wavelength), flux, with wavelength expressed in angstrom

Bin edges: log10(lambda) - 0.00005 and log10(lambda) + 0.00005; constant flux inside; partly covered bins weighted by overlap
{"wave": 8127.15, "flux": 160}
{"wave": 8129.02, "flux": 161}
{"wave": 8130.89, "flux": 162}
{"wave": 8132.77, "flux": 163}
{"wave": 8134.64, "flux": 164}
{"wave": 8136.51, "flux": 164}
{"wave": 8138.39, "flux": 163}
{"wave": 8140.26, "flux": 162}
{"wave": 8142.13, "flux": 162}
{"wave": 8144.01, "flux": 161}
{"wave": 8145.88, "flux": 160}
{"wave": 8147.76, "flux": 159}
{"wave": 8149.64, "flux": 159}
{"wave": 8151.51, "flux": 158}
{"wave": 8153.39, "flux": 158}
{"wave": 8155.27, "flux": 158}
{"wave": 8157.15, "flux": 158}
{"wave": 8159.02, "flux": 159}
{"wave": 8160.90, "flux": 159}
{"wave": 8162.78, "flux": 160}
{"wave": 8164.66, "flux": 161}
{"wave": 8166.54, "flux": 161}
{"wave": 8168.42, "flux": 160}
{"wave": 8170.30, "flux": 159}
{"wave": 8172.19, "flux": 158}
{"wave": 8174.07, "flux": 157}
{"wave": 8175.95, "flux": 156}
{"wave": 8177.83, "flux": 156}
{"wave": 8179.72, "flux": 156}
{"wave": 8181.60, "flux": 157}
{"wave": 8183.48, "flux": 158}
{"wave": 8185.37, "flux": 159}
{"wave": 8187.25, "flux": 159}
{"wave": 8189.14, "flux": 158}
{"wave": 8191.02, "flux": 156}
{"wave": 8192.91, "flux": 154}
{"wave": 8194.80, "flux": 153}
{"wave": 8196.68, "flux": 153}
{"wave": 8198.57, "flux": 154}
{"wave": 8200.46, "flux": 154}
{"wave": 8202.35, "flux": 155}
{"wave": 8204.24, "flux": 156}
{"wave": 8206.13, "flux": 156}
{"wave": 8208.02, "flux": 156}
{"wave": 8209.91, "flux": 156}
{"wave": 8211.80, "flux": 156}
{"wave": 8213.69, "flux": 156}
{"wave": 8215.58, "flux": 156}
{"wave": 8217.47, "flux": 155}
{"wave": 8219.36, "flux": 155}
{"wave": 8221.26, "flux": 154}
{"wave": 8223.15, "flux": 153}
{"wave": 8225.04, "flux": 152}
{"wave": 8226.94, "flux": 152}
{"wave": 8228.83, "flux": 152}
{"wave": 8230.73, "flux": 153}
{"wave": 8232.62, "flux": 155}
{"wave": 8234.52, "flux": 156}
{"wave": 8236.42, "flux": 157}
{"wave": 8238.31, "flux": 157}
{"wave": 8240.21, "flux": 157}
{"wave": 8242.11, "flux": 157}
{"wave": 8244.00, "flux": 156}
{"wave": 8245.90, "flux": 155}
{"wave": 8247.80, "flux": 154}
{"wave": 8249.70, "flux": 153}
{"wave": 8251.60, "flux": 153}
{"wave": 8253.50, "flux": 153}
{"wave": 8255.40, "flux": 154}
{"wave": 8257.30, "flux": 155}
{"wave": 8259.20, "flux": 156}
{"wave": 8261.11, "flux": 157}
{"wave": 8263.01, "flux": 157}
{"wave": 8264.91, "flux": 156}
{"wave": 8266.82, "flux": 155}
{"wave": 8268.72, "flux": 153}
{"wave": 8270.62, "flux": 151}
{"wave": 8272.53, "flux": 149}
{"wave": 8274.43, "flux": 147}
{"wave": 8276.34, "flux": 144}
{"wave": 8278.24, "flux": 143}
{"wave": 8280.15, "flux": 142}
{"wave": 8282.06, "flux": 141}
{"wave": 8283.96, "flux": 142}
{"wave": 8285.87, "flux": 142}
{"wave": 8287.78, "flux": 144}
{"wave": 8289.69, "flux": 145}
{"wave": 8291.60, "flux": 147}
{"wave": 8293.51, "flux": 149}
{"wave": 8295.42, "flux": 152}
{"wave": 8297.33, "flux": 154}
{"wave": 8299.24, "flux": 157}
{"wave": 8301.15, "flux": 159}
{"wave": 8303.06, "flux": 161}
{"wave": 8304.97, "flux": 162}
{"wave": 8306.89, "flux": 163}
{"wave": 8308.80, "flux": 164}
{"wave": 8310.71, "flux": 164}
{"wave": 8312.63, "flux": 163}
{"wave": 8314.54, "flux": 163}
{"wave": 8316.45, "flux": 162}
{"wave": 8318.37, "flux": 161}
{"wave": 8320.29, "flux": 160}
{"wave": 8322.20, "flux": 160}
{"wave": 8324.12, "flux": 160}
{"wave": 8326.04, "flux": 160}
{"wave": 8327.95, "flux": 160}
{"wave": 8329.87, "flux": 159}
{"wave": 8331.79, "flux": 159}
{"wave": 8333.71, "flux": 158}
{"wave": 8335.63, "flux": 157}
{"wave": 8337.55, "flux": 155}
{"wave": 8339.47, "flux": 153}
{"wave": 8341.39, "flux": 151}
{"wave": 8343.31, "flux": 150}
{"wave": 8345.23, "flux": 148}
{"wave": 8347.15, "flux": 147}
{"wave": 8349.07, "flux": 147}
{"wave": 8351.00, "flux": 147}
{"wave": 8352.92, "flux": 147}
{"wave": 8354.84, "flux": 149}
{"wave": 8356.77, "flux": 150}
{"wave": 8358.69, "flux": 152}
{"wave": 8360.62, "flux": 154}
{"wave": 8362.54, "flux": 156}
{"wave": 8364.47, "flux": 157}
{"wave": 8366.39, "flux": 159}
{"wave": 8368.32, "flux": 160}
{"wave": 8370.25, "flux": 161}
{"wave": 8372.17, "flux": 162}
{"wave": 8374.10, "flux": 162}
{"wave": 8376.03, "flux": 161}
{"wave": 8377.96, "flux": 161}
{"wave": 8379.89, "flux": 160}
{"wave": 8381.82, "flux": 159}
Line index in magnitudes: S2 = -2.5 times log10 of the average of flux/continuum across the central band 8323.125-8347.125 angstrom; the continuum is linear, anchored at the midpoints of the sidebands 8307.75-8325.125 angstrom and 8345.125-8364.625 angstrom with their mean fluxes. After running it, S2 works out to 0.01 mag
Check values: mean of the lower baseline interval 162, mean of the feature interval 155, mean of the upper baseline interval 150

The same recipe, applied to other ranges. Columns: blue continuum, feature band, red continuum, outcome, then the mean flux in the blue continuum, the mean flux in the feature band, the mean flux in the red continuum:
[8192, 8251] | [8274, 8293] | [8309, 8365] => 0.084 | 155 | 144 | 156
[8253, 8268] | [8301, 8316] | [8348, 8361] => -0.072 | 155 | 163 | 149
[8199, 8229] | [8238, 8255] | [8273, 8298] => -0.031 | 155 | 155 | 146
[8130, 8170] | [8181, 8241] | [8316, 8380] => 0.026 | 161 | 155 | 156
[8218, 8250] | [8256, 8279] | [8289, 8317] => 0.029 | 155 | 152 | 158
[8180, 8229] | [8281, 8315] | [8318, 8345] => 0.019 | 155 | 154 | 157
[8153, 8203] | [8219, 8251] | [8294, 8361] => 0.016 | 157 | 155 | 156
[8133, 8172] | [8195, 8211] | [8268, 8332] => 0.023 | 160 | 155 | 154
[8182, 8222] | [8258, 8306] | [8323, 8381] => 0.035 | 156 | 151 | 155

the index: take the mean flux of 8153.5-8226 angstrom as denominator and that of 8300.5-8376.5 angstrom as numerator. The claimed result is 1.00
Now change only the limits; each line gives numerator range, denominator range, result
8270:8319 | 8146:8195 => 0.97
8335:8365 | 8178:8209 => 0.97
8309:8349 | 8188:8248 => 1.02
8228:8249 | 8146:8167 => 0.98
